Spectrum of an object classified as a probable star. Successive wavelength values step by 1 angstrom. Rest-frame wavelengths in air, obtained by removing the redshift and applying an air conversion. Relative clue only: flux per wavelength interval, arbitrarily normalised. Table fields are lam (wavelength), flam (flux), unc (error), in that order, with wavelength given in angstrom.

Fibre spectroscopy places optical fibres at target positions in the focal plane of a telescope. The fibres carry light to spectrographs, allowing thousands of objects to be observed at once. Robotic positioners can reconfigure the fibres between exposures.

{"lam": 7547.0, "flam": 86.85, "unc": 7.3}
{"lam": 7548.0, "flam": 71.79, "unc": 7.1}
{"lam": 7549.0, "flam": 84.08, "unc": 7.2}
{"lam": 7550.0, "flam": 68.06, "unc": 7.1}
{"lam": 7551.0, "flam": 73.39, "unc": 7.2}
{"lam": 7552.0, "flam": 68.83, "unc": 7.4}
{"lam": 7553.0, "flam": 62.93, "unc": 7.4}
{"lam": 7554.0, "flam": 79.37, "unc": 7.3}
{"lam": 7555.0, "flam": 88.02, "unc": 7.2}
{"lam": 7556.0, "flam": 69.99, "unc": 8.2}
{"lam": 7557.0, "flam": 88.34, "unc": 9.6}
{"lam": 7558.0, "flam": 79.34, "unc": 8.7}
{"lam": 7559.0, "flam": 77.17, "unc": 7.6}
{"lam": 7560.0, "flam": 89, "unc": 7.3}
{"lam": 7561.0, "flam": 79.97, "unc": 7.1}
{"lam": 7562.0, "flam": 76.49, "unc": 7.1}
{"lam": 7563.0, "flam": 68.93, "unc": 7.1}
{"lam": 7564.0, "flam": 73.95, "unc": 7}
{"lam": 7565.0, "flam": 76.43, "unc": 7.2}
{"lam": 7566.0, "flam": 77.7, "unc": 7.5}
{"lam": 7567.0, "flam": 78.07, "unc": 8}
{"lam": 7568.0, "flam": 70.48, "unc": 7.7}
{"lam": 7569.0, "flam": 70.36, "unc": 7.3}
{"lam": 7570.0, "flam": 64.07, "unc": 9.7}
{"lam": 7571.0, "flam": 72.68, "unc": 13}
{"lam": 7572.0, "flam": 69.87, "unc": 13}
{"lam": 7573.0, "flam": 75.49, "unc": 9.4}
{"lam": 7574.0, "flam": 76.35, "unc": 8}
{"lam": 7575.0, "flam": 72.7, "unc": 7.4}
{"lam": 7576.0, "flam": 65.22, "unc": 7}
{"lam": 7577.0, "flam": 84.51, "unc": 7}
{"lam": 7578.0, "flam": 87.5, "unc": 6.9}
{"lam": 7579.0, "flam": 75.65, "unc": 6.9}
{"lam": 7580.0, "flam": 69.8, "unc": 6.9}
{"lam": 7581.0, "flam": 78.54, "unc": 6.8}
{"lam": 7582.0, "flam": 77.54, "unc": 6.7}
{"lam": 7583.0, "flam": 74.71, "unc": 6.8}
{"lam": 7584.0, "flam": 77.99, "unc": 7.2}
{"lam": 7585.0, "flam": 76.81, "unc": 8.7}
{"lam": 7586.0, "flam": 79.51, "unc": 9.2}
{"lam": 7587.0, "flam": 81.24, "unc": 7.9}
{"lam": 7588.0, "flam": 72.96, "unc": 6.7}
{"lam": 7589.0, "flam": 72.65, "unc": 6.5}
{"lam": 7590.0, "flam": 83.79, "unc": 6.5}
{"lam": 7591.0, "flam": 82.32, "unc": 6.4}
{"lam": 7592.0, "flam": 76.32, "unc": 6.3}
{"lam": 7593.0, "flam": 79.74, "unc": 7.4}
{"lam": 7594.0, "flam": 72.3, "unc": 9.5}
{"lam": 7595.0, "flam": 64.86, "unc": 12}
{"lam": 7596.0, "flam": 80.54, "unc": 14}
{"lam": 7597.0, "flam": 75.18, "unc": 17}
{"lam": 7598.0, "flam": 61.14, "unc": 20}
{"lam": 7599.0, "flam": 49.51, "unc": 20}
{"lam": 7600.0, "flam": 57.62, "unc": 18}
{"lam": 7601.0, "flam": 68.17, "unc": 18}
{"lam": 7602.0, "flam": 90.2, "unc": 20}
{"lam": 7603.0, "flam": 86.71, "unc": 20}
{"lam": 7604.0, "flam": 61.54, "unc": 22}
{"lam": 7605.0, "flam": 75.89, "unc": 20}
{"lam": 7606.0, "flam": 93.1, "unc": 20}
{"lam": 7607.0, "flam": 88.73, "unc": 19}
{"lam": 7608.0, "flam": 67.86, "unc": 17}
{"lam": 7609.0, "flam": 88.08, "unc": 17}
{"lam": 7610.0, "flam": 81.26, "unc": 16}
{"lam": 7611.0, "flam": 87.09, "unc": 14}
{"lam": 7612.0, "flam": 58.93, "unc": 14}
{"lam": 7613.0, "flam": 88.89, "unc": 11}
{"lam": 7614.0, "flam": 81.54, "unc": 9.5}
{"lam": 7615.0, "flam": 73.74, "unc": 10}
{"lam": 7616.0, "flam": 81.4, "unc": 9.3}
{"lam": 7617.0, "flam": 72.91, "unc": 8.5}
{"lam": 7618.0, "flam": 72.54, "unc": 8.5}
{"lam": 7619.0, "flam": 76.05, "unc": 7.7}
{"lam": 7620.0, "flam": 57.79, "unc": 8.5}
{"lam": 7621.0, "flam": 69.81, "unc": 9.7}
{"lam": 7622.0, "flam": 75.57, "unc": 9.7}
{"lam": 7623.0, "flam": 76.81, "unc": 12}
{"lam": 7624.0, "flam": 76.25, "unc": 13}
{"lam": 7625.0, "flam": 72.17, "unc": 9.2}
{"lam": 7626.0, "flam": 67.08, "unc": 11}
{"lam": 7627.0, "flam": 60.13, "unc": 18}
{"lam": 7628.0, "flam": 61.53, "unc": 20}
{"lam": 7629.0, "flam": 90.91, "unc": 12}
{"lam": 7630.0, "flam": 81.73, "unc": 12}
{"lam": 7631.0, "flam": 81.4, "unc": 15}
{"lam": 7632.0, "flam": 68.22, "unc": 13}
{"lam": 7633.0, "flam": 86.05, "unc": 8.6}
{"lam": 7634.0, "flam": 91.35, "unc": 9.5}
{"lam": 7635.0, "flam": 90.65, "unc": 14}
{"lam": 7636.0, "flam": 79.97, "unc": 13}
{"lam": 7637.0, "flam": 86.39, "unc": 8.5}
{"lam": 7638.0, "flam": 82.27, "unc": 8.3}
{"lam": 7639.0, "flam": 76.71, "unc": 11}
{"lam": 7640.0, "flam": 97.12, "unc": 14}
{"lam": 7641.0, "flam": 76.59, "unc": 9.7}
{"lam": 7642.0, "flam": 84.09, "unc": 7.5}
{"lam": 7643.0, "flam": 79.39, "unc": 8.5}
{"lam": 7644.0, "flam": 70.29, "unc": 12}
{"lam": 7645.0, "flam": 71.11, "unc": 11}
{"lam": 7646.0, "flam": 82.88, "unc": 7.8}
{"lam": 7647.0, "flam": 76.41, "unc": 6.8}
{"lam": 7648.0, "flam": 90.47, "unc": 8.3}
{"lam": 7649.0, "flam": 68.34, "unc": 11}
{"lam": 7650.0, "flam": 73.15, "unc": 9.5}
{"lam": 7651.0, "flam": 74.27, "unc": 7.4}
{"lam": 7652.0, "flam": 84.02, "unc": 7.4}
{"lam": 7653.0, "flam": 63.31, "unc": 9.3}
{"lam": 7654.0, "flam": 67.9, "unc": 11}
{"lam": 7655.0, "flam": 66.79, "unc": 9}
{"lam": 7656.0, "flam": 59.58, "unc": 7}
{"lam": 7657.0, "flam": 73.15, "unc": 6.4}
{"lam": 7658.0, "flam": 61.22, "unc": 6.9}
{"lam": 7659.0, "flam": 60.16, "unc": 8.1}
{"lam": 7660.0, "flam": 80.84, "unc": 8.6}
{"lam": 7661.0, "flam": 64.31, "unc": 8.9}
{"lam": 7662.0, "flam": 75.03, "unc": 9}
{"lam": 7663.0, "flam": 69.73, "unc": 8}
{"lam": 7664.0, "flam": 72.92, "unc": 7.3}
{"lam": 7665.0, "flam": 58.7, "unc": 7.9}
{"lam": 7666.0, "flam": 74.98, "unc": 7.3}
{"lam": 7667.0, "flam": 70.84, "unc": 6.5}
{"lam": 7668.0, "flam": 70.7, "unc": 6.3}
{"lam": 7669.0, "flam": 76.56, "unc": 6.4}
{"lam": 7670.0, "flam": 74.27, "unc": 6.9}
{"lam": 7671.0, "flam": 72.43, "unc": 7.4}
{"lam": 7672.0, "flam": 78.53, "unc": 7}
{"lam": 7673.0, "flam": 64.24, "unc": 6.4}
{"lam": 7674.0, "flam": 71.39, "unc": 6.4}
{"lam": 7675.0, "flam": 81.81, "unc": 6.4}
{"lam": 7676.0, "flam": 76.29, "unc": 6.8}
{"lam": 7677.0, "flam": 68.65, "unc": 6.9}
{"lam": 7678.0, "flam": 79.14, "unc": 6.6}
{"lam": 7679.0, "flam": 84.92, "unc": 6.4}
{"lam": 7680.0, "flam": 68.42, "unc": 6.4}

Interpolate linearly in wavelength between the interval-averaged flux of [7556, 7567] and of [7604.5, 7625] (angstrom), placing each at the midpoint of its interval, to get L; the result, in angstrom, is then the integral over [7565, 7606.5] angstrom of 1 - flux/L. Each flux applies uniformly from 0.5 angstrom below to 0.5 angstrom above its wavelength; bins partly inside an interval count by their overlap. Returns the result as 1.63 angstrom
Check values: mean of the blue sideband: 78.3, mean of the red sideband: 77.1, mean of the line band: 74.7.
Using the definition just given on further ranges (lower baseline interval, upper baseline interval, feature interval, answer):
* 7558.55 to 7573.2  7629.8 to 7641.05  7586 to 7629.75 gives 2.8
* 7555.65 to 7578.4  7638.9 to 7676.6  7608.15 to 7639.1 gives -1.2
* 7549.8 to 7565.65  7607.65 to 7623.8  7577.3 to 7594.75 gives -0.3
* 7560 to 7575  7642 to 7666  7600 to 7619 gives -1.3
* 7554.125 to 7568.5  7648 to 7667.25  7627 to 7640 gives -1.7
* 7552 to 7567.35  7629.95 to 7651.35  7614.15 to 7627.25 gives 1.2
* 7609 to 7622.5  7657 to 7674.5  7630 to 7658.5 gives -1.8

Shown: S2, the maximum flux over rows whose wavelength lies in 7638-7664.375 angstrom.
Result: 97.12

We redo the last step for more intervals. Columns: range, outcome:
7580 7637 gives 93.1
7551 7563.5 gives 89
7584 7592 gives 83.79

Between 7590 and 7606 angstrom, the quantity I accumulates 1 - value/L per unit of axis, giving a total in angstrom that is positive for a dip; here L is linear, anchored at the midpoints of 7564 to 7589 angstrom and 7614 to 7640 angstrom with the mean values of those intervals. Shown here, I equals 0.6 angstrom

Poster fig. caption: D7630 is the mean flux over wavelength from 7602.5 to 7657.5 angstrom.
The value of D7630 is 76.9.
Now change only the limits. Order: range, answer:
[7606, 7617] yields 80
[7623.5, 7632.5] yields 73.3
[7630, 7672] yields 75.3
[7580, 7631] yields 75.2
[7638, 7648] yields 80.1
